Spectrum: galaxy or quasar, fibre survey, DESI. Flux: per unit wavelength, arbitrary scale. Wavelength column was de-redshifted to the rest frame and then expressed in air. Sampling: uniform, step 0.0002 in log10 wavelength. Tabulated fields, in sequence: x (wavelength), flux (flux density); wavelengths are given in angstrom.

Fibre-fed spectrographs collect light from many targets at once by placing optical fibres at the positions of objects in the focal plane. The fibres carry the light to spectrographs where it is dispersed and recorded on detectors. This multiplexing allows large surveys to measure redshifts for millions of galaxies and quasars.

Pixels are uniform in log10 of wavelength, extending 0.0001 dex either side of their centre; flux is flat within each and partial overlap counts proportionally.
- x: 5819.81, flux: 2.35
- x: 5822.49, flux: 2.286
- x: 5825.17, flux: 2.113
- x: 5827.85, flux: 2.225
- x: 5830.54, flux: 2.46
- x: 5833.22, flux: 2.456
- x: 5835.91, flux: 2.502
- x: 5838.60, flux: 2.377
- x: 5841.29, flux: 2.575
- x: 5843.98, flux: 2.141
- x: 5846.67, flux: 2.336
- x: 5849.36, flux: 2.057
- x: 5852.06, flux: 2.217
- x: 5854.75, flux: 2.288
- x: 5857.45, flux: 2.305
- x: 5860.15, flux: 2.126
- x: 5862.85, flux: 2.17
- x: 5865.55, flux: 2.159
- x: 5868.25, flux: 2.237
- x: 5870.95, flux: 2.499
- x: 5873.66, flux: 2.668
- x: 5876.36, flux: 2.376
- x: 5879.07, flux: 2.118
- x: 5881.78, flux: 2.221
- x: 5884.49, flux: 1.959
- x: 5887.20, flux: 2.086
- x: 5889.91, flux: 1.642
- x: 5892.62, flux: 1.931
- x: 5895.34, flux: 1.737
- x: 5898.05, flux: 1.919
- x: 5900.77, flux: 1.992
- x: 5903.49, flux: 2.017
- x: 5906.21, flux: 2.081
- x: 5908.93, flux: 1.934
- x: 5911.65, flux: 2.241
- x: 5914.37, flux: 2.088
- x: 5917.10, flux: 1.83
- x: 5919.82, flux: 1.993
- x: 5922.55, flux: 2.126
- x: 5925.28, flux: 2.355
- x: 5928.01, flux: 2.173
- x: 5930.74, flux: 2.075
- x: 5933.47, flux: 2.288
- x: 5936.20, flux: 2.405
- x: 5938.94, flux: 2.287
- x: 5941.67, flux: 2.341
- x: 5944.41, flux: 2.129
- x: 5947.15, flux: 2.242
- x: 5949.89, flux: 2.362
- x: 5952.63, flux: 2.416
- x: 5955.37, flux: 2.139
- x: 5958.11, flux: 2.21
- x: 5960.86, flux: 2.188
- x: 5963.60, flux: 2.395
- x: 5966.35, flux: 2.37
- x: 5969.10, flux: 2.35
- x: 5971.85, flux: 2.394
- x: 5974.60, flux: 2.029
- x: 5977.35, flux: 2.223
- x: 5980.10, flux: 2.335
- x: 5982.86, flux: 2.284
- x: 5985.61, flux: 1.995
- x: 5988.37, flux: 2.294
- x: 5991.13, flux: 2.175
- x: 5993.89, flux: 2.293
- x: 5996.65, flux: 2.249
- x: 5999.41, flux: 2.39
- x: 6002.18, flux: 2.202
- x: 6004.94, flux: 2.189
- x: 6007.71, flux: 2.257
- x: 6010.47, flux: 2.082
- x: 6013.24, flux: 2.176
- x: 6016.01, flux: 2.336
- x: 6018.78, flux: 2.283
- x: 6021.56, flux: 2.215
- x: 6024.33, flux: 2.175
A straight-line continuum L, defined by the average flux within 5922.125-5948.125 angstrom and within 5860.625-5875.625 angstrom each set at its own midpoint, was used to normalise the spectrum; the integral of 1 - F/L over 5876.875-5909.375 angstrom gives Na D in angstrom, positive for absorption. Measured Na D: 4.5 angstrom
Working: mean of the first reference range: 2.34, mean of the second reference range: 2.25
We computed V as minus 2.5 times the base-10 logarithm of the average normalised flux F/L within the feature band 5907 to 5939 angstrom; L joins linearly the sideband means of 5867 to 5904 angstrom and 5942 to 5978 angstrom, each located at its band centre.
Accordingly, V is 0.02 mag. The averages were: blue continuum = 2.1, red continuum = 2.27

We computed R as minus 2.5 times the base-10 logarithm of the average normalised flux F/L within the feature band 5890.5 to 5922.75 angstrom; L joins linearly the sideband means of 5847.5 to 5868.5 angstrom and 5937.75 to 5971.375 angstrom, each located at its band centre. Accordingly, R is 0.137 mag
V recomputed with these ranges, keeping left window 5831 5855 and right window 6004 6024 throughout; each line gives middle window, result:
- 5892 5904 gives 0.20 mag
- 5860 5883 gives 0.01 mag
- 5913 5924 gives 0.14 mag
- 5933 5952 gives -0.01 mag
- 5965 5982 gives -0.02 mag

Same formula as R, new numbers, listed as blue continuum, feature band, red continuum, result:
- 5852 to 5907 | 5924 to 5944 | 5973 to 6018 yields -0.05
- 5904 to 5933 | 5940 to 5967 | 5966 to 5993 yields -0.05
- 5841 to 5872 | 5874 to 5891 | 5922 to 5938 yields 0.07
